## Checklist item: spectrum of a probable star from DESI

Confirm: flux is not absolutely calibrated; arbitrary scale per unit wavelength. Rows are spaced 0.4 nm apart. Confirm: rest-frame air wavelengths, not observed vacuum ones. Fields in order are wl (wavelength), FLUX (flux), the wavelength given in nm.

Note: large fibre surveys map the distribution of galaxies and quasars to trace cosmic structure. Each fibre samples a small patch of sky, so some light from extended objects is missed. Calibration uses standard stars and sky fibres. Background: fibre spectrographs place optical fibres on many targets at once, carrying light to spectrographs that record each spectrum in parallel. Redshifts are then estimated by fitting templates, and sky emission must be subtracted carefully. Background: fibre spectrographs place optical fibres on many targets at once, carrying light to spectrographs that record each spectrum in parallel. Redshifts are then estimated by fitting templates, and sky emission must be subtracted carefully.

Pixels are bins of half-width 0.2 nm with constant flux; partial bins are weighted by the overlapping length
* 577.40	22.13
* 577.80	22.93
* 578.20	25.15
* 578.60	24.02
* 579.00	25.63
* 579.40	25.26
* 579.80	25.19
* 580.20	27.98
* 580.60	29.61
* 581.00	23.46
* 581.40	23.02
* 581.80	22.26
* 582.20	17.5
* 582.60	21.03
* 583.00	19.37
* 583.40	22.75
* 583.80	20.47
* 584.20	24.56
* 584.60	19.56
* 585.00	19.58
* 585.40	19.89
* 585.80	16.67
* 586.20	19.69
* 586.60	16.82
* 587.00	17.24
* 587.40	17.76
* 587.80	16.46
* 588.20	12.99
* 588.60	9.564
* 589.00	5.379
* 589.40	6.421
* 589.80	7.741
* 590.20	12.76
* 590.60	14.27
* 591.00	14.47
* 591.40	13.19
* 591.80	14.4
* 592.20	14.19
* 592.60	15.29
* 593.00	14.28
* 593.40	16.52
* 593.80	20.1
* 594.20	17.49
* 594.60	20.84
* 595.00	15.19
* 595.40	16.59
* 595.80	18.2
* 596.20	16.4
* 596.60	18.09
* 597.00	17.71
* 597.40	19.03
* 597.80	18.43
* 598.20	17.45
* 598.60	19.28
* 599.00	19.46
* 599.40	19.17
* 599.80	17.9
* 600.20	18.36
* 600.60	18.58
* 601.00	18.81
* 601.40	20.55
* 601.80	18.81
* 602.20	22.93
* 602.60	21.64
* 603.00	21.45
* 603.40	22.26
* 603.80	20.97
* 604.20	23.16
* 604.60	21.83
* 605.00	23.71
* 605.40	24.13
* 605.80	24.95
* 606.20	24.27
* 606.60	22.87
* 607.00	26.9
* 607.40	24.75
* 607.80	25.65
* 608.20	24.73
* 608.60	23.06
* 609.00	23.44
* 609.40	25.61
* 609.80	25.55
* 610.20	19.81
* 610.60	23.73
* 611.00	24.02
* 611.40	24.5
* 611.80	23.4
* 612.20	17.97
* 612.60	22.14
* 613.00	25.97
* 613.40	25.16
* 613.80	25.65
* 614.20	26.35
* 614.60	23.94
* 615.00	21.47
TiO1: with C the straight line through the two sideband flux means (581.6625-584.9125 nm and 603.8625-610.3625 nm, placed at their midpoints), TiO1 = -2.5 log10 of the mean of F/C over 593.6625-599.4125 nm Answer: 0.237 mag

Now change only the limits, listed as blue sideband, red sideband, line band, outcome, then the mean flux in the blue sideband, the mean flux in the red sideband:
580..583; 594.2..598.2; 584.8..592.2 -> 0.41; 23.3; 17.8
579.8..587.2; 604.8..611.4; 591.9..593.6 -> 0.43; 21.3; 24.2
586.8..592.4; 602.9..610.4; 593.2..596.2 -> -0.12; 12.6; 23.7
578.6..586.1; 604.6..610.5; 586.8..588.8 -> 0.47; 22.4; 24.2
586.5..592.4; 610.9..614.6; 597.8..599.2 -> -0.09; 12.8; 23.9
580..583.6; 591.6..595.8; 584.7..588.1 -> 0.15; 23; 16.6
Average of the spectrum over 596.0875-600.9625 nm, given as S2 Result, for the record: 18.4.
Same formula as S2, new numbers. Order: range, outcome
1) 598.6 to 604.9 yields 20.4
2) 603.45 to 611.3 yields 23.8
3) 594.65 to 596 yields 17.1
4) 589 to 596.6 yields 14.7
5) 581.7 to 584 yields 20.5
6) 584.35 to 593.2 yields 14.5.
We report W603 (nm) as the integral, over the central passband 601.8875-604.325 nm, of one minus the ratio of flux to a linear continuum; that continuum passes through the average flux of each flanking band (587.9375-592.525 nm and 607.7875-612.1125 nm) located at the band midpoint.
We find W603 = -0.30 nm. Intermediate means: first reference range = 11.6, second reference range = 23.7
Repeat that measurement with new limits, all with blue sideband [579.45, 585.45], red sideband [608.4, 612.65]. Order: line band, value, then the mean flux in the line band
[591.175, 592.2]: 0.40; 13.9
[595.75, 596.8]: 0.25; 17.5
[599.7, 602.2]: 0.40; 19.2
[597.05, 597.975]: 0.17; 18.6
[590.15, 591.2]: 0.40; 14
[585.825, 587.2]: 0.30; 17.8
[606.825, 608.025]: -0.14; 25.7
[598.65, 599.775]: 0.19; 19.1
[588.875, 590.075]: 0.83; 6.97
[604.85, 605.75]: -0.04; 24.1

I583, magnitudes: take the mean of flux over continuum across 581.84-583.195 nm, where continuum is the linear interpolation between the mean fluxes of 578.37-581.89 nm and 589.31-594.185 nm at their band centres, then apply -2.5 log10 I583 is 0.17 mag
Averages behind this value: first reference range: 25.2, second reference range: 13.9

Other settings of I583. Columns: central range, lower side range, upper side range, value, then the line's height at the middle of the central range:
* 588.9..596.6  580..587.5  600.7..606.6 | 0.421 mag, 21.5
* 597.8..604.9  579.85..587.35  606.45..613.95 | 0.145 mag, 23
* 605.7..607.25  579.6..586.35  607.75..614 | -0.058 mag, 23.4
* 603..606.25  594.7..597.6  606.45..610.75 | -0.045 mag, 22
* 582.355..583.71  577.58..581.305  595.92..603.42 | 0.163 mag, 24.3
